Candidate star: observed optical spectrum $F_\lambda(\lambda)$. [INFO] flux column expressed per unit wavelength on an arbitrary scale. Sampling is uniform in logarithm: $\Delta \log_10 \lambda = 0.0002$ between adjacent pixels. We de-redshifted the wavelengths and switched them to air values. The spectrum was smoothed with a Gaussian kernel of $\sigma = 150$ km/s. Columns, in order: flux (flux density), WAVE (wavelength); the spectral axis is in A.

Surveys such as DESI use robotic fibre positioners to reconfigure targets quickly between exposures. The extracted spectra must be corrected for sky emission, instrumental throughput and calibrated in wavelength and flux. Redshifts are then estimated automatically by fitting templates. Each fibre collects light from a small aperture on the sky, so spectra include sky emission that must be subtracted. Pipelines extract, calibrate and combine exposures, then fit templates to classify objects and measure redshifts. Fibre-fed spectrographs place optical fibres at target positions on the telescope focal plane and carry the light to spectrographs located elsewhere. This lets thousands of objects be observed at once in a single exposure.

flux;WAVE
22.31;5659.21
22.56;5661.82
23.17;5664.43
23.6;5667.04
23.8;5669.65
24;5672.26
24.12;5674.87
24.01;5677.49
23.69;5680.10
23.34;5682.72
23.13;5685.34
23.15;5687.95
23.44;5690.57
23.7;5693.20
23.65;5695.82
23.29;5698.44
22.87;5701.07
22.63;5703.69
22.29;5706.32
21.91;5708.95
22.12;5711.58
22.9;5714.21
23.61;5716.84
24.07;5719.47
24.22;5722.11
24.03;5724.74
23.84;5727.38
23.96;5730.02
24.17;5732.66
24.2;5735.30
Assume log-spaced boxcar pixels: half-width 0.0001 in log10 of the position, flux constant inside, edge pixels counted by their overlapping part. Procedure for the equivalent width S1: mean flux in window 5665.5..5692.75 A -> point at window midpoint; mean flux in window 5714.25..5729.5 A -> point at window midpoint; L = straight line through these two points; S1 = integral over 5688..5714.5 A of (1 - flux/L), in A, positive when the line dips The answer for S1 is 1.0 A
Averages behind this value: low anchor 23.6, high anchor 23.9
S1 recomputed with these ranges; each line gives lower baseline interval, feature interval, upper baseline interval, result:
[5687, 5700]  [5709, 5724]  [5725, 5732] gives 0.3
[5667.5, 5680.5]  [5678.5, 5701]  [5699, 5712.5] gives -0.2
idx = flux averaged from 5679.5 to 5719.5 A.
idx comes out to 23.1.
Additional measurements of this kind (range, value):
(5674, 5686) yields 23.7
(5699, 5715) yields 22.5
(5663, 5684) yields 23.7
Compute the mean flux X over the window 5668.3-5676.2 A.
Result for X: 24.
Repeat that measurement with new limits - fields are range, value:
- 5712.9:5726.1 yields 23.8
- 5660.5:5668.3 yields 23.1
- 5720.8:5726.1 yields 24.1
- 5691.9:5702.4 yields 23.4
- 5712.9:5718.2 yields 23.3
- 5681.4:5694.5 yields 23.3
